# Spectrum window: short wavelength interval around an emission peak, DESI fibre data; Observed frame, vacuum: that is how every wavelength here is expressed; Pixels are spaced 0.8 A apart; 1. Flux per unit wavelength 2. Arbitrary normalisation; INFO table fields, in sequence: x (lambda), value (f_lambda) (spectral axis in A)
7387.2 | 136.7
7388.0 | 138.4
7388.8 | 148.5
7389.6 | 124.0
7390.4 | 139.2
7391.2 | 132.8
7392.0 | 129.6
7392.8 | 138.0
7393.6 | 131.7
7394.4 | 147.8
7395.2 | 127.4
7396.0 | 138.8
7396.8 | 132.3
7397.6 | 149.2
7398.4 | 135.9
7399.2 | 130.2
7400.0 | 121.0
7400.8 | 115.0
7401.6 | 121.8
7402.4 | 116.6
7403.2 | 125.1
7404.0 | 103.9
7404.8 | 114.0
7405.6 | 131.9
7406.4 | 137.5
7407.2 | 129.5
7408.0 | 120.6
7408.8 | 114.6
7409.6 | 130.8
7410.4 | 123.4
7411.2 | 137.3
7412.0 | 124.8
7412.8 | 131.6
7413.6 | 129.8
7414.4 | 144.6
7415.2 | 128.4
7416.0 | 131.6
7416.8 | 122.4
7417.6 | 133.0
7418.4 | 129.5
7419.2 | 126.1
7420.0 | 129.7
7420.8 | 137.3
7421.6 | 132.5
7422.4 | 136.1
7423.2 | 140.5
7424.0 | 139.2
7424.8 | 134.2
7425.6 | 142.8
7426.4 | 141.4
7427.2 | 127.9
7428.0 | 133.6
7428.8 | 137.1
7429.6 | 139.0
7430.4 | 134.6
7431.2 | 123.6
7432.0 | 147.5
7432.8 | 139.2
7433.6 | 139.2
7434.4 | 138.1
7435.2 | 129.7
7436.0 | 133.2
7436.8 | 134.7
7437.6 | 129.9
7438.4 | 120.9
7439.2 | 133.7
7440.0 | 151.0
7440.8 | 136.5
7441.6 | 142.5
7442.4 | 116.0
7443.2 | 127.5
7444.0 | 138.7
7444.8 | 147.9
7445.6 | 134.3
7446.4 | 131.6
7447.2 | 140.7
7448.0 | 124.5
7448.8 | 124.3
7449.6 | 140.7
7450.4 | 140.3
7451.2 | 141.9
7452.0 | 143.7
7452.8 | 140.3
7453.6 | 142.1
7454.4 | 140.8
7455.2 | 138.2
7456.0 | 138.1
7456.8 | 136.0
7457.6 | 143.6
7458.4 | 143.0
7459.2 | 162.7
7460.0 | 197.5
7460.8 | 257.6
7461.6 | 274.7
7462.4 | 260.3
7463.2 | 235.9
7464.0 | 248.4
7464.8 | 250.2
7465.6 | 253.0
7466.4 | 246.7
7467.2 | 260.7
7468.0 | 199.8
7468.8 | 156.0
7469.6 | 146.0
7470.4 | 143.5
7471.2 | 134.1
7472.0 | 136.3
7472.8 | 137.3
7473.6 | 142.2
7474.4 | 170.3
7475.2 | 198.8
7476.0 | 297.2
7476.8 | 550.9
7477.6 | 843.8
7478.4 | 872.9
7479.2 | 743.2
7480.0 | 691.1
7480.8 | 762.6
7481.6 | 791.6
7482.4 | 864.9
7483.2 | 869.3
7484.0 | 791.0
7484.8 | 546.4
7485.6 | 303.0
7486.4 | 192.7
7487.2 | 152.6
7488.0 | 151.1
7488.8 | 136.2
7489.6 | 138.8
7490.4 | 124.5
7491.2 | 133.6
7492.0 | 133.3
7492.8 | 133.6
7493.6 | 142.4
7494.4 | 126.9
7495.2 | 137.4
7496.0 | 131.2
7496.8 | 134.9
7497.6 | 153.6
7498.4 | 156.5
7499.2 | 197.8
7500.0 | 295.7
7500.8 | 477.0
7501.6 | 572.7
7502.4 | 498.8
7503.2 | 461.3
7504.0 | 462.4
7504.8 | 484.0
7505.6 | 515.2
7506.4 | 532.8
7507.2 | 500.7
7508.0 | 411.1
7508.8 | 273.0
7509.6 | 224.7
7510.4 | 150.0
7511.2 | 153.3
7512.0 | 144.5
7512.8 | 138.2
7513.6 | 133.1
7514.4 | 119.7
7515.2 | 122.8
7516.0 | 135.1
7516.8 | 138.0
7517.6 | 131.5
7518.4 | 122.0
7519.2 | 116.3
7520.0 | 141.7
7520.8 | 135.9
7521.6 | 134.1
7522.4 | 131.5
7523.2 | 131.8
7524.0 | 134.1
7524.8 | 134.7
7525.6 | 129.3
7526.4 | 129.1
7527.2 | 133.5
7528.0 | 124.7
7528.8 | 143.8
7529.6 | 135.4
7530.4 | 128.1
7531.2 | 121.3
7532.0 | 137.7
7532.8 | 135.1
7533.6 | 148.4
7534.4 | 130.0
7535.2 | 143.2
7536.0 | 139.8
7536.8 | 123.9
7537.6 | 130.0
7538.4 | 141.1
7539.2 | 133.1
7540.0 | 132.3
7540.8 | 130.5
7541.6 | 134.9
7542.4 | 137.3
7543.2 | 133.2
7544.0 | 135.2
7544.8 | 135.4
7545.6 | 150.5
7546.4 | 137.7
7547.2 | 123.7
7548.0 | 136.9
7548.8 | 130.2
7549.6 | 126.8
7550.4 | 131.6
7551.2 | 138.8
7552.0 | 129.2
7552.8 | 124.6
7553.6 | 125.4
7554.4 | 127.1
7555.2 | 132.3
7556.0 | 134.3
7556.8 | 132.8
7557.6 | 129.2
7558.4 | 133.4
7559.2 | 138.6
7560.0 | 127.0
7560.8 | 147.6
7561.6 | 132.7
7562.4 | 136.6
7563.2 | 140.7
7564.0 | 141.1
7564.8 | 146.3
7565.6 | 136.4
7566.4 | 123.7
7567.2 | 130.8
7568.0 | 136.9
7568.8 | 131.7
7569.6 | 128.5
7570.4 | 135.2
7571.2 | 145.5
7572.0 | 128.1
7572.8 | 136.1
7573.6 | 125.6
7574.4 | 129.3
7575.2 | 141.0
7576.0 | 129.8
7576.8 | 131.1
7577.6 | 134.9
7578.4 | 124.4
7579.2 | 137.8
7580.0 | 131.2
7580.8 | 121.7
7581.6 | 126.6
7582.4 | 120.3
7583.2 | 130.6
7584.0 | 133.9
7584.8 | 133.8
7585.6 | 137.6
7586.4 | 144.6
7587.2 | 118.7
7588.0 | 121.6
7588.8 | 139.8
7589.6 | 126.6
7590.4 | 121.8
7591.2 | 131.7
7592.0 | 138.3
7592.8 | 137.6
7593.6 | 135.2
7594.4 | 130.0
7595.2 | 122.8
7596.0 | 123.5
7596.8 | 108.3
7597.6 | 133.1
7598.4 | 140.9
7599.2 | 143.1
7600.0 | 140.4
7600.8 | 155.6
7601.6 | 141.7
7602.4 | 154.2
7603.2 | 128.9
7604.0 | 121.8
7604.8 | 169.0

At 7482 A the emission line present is H-alpha 6563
